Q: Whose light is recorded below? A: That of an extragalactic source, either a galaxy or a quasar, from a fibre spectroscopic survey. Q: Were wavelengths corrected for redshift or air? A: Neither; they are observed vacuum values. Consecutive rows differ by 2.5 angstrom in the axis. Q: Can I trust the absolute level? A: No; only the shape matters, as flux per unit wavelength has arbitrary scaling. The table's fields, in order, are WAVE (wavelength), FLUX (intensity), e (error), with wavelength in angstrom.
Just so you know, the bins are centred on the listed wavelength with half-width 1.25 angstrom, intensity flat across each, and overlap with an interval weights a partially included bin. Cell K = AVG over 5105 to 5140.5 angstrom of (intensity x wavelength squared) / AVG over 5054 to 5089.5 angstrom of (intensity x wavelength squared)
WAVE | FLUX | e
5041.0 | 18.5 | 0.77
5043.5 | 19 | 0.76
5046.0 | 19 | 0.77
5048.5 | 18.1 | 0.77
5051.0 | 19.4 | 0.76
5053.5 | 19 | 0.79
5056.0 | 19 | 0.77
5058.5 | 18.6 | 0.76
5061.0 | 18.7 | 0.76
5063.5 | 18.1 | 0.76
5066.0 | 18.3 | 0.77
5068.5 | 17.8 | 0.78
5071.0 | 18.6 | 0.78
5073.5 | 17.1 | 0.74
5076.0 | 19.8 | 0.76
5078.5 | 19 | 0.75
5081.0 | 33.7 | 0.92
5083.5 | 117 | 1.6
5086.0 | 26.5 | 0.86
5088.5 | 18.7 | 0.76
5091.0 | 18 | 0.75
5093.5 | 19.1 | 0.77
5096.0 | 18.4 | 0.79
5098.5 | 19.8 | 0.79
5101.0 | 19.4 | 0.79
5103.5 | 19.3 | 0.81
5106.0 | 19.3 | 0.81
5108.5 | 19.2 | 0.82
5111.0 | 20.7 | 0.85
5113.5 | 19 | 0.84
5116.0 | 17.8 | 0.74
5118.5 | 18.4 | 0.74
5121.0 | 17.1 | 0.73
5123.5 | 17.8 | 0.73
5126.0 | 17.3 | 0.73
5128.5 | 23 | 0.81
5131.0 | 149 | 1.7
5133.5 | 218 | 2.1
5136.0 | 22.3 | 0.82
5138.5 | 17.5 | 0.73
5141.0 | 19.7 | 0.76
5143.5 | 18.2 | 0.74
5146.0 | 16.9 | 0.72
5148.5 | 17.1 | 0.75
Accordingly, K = 1.6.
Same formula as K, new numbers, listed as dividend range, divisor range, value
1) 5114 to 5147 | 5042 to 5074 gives 2.43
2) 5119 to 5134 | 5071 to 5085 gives 1.66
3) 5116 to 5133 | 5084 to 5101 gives 1.95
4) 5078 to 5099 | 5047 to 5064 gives 1.79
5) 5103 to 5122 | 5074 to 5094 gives 0.56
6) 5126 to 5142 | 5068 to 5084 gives 2.30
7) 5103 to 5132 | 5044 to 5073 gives 1.61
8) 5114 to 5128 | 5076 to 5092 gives 0.49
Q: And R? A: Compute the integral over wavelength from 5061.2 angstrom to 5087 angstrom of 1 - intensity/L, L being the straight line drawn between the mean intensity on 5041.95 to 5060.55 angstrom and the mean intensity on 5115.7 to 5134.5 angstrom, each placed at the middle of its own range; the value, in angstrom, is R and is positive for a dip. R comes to 2.2 angstrom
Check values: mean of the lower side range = 18.9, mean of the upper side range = 59.8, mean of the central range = 30.1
